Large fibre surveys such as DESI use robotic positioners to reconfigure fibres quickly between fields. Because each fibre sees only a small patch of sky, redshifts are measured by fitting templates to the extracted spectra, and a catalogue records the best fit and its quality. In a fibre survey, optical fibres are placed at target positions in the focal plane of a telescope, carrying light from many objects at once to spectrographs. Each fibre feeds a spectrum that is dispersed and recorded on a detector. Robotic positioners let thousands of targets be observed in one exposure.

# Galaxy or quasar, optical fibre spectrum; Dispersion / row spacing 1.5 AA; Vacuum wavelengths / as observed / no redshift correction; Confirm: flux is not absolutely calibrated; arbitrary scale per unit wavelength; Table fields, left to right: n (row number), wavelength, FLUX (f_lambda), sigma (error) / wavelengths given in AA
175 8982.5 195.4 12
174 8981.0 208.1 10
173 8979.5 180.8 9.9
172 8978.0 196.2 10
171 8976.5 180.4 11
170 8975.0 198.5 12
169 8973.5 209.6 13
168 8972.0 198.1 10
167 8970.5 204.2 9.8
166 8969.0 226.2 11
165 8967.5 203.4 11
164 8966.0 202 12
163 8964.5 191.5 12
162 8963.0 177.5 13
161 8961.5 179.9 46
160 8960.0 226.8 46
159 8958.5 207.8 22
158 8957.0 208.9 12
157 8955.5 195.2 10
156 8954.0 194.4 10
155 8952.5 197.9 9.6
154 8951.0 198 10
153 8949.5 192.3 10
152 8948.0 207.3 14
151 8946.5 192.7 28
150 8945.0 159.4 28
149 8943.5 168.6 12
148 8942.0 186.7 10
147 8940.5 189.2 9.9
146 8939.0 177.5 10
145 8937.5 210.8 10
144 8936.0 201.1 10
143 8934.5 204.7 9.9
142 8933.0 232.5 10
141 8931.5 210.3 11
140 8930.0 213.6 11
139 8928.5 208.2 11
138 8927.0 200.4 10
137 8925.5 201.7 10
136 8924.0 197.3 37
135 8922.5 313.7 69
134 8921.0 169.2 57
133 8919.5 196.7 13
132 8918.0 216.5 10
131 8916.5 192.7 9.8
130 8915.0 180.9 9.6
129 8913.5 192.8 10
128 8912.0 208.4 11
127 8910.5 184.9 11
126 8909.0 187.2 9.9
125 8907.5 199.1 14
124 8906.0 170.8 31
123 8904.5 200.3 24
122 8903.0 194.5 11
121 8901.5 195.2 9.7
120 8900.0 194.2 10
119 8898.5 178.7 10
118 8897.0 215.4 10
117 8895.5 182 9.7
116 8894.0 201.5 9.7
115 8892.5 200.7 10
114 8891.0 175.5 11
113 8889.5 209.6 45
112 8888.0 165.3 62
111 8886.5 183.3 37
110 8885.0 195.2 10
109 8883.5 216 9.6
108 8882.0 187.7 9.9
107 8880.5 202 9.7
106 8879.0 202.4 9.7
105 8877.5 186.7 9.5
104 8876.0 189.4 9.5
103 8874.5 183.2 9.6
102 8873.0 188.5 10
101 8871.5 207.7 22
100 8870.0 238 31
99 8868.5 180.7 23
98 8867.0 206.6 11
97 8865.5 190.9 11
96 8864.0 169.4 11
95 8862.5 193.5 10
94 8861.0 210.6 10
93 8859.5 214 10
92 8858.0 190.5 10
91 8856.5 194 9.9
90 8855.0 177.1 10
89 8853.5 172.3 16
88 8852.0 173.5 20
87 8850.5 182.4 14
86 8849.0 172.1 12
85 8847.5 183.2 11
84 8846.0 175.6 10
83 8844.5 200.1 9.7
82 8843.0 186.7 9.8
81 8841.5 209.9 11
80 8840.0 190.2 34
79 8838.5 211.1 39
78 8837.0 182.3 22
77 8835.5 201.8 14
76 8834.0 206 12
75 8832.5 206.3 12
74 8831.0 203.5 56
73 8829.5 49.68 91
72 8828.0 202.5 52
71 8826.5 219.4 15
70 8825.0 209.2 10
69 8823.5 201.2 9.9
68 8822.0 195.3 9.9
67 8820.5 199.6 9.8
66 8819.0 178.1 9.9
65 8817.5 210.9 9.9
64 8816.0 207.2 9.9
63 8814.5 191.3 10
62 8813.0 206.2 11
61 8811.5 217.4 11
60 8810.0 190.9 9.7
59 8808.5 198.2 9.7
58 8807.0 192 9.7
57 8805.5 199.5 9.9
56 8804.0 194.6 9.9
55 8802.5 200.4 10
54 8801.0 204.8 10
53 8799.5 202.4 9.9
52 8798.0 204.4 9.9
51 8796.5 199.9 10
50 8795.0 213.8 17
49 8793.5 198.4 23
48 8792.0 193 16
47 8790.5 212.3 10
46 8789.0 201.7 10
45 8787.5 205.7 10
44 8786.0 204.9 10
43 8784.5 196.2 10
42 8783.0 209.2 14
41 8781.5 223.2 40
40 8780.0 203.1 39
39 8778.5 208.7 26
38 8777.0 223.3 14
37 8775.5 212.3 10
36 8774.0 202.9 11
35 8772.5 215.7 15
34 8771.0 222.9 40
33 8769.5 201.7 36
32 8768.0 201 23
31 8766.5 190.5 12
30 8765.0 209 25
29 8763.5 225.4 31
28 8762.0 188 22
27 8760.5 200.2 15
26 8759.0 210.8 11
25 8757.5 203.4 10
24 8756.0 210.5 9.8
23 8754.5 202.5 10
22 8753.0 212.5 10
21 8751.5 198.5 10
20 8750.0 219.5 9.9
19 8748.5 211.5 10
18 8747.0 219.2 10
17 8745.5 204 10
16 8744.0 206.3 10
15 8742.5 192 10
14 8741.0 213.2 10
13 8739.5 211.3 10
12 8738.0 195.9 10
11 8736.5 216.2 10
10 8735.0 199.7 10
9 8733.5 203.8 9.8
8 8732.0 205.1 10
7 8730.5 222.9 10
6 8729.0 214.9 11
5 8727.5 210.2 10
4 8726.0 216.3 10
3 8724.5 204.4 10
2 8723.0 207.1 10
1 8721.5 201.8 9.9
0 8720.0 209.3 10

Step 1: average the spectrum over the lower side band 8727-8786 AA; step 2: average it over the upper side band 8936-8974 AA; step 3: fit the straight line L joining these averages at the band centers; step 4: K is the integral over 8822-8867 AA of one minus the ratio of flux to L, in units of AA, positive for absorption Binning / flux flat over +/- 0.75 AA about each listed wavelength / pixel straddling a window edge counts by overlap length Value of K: 3.0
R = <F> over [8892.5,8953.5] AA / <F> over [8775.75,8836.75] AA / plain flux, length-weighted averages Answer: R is 1.0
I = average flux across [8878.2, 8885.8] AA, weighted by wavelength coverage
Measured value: 200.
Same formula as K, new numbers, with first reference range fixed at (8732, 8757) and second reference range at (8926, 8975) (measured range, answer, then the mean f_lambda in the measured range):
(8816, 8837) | 1.31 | 191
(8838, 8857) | 1.58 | 186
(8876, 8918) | 1.72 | 193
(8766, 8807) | 0.06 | 205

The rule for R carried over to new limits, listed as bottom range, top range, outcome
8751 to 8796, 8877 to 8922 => 0.94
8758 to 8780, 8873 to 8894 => 0.93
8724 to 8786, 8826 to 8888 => 0.92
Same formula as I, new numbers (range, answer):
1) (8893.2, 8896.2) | 192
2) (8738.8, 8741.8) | 212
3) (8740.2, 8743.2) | 203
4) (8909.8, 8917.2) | 192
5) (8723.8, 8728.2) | 210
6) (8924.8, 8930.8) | 206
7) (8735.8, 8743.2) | 206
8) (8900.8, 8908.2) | 192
